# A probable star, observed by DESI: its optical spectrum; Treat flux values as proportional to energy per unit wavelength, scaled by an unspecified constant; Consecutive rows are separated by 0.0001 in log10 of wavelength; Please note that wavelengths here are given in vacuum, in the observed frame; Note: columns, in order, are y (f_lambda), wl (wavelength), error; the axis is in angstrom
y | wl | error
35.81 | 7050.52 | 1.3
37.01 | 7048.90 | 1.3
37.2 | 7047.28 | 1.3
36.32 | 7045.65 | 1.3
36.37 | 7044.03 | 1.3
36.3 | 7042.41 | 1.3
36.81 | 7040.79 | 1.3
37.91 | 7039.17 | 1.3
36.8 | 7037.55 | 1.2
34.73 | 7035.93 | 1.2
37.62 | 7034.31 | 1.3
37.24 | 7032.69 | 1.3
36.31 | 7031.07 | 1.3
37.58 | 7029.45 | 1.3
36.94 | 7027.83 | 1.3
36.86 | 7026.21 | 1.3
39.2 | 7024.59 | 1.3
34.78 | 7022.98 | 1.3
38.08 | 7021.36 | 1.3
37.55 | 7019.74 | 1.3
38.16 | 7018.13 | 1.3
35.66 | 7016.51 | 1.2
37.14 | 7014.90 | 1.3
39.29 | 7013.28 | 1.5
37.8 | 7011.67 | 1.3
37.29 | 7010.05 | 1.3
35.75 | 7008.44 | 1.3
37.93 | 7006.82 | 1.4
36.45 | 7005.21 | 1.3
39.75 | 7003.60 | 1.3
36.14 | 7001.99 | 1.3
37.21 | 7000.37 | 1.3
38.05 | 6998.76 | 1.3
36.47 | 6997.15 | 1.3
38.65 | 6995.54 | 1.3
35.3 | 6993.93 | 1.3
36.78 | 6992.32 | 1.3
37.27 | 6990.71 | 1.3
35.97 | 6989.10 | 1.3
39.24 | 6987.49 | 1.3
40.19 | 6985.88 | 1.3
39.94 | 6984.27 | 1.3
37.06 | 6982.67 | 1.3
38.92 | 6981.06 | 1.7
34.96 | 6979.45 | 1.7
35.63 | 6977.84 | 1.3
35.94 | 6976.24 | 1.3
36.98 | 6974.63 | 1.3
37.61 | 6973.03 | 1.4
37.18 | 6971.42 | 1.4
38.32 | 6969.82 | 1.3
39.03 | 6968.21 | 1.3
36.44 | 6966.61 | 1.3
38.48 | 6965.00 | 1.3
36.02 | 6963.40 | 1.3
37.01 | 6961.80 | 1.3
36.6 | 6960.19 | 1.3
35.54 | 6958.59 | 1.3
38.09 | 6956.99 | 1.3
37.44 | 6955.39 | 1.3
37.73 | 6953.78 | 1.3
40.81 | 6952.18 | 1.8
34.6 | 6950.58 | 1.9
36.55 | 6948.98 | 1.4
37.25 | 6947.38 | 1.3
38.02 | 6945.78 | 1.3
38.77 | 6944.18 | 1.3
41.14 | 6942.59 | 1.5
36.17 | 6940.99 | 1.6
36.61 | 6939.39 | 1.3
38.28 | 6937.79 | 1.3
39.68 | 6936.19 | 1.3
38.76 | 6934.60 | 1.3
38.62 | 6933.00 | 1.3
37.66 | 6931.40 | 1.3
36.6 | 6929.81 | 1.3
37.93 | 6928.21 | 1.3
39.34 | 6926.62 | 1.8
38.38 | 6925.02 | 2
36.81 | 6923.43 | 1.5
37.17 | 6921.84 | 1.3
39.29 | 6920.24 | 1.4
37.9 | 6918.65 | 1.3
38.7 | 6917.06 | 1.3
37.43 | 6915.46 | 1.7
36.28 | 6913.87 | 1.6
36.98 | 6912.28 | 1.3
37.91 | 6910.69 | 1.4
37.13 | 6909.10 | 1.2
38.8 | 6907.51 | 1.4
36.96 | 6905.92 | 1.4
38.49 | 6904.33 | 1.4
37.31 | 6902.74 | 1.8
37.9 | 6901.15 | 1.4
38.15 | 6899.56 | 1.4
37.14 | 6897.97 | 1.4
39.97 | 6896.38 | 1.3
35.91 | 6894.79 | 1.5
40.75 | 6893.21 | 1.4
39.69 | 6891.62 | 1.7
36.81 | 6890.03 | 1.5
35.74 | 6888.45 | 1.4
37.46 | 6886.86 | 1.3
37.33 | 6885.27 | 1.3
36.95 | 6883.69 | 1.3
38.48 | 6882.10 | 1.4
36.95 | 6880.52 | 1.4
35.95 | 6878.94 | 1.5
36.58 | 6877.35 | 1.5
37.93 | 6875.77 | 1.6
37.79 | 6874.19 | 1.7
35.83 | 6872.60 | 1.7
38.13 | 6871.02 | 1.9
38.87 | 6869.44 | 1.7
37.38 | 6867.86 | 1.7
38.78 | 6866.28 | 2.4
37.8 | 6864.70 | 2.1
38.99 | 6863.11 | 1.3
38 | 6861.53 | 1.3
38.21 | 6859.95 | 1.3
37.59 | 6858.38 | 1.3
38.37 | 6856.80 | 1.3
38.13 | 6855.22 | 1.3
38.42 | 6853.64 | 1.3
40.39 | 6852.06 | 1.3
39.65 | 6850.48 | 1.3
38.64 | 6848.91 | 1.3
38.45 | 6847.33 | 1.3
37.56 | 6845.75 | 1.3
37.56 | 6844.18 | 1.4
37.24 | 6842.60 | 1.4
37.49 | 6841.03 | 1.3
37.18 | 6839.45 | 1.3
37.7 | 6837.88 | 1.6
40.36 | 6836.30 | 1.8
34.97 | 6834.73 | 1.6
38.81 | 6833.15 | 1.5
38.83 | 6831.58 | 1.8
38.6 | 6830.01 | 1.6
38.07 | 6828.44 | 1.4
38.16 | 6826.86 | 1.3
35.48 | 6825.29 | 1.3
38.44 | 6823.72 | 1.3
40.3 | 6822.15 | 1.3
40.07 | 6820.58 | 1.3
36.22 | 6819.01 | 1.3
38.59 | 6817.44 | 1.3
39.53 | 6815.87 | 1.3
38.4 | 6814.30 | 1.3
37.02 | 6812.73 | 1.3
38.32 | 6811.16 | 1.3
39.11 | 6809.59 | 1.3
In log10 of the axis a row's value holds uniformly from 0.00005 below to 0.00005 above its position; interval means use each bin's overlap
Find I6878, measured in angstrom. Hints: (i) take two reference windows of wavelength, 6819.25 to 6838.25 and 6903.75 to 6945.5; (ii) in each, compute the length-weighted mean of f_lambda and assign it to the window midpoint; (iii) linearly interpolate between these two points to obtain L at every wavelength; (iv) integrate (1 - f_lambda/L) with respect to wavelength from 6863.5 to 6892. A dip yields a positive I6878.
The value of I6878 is 0.50 angstrom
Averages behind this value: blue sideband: 38.3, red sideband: 38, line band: 37.5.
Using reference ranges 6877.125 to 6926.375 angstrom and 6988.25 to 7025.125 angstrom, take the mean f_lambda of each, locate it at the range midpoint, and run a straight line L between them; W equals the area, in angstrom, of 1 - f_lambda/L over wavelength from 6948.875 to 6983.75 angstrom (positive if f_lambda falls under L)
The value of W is 0.2 angstrom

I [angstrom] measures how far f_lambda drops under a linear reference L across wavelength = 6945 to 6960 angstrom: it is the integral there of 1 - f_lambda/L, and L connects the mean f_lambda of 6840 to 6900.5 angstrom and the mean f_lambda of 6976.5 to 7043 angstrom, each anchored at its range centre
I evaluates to 0.1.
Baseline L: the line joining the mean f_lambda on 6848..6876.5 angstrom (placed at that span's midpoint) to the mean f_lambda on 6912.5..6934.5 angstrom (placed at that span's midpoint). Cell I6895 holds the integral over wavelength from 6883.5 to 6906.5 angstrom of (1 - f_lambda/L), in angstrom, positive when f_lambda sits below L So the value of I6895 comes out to 0.15 angstrom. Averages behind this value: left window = 38.3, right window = 37.9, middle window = 37.8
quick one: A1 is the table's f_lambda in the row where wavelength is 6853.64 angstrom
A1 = 38.42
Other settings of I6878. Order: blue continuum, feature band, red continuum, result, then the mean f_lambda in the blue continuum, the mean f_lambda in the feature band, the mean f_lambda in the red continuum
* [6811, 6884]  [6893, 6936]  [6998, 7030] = -0.18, 38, 37.9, 37.4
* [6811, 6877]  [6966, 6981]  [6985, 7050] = 0.17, 38.1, 37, 37.2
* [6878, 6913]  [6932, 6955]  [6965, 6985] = -0.35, 37.7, 38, 37.4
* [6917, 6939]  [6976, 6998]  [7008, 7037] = 0.10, 38.2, 37.4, 37.1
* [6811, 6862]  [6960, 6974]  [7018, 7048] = -0.02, 38.2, 37.4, 37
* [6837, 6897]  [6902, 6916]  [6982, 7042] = 0.10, 37.9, 37.5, 37.3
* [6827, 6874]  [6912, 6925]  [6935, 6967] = 0.04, 38.1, 37.7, 37.6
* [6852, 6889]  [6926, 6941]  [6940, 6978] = -0.22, 37.7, 38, 37.4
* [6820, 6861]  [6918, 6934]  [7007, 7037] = -0.11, 38.3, 38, 37.1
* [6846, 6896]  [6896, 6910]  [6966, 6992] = -0.04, 37.9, 37.9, 37.5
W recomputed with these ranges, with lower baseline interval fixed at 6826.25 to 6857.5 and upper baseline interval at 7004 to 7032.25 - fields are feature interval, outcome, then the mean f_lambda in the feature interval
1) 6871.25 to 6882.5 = 0.28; 37.1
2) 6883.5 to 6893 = 0.10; 37.6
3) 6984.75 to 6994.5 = -0.05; 37.6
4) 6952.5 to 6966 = 0.12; 37.2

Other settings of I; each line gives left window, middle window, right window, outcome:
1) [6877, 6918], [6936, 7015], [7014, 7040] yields -0.5 angstrom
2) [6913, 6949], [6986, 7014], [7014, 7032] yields -0.1 angstrom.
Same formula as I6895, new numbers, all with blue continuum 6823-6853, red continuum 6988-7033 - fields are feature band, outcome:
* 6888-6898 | -0.1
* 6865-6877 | 0.0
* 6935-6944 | -0.2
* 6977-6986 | -0.1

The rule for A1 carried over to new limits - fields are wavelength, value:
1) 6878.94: 35.95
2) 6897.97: 37.14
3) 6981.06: 38.92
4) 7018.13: 38.16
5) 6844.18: 37.56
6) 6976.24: 35.94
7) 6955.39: 37.44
